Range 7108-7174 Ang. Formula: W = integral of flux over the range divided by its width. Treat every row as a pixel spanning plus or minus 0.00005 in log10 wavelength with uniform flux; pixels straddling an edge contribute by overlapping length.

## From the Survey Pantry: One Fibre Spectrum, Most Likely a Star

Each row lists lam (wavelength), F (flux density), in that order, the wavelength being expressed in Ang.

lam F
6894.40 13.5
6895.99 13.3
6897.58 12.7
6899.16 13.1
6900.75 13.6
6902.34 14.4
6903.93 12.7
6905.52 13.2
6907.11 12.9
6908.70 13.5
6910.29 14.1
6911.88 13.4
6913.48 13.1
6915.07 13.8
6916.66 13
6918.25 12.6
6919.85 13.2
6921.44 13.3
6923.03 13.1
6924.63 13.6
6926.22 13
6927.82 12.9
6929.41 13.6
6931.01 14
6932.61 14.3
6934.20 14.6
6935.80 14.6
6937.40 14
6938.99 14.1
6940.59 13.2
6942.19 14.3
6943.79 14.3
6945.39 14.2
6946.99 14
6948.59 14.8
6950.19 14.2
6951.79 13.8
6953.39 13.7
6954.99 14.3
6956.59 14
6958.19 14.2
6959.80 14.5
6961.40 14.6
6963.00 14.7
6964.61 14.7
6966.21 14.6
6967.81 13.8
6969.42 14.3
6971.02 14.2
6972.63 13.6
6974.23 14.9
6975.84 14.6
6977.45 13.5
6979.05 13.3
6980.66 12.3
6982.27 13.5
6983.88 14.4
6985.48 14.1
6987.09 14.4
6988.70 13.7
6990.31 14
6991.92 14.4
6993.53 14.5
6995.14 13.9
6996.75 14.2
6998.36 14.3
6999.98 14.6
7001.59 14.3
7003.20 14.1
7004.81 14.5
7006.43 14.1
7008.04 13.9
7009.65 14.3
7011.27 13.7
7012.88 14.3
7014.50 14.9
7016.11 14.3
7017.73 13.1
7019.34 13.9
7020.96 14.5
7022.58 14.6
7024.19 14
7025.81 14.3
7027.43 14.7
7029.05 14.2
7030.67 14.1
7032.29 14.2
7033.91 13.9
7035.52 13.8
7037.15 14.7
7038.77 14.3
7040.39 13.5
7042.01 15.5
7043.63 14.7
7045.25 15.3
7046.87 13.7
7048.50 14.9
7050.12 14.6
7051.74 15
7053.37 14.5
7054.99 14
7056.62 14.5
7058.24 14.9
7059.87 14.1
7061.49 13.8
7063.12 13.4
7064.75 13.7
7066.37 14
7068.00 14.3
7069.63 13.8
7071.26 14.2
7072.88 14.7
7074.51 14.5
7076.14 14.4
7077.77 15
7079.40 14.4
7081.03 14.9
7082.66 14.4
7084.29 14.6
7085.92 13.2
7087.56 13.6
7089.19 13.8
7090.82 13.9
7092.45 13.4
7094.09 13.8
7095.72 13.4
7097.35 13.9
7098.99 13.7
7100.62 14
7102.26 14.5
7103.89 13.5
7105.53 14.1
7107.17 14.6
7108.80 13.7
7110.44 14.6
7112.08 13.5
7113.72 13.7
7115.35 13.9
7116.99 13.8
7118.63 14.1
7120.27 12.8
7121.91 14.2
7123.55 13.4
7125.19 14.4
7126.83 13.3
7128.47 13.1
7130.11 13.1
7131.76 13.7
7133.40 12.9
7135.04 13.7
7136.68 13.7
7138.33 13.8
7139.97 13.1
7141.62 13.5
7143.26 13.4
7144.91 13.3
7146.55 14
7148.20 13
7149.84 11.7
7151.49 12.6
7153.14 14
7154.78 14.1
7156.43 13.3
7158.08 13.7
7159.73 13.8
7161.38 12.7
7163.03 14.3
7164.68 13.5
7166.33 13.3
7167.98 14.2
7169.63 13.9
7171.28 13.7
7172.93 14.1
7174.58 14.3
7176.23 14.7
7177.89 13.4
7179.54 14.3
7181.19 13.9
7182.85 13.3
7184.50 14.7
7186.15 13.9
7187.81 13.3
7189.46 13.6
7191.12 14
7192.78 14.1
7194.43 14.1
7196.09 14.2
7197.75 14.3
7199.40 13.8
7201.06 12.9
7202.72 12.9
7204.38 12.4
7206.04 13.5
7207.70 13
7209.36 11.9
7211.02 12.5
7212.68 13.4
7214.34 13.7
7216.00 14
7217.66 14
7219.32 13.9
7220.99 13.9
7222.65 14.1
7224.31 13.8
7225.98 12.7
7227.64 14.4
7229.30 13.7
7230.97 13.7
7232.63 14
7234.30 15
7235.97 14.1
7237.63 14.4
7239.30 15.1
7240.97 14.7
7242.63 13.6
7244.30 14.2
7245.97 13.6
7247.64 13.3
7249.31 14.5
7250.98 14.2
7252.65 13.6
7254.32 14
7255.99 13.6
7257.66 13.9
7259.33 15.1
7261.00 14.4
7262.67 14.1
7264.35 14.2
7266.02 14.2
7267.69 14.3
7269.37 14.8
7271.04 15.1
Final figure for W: 13.6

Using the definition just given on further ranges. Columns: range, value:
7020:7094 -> 14.3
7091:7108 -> 13.9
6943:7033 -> 14.2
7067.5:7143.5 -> 13.9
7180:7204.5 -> 13.7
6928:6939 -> 14.1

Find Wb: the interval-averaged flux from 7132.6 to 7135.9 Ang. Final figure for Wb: 13.3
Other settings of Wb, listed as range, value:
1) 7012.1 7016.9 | 14.5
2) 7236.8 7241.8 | 14.7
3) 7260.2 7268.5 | 14.2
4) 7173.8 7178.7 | 14.1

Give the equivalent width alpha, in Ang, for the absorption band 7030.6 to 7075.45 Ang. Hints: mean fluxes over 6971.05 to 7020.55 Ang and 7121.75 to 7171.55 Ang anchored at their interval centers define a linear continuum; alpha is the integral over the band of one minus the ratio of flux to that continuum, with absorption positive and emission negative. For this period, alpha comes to -1.52 Ang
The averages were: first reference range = 14.1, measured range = 14.3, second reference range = 13.5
